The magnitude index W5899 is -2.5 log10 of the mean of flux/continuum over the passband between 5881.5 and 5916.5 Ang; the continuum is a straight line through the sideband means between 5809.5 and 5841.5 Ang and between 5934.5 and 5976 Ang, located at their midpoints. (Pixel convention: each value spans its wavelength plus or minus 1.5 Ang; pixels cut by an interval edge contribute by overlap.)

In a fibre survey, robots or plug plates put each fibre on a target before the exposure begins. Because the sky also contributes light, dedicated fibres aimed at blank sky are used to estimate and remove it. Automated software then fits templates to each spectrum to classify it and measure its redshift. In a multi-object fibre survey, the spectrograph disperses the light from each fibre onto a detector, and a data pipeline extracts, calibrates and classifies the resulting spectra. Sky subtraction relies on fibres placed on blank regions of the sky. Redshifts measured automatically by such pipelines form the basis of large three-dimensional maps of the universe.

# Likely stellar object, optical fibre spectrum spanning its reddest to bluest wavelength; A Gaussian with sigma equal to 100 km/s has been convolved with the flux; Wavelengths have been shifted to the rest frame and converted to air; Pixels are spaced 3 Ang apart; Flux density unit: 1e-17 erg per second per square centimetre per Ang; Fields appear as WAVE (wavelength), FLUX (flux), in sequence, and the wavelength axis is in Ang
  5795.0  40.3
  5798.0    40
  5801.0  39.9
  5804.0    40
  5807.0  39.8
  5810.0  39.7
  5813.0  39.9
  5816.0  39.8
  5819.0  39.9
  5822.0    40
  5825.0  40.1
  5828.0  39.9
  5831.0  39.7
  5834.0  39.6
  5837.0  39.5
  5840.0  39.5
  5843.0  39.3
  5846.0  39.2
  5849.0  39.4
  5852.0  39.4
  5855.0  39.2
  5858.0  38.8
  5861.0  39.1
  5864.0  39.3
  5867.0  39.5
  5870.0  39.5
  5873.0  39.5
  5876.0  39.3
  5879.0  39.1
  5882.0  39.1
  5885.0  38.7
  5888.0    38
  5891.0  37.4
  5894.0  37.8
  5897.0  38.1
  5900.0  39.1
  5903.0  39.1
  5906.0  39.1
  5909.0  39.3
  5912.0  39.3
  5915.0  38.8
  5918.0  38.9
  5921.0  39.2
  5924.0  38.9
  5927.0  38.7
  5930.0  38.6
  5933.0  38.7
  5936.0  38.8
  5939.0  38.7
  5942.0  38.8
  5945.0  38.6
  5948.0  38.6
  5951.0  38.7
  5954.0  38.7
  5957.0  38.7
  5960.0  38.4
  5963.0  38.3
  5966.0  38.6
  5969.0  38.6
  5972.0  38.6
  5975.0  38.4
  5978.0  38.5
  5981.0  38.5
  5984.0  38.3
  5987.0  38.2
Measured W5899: 0.01 mag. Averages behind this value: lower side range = 39.8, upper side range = 38.6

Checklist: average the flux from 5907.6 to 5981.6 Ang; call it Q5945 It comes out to 38.7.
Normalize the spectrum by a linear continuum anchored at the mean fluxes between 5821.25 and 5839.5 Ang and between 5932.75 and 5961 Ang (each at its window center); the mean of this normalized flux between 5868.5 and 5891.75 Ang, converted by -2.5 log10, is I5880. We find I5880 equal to 0.012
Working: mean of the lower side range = 39.8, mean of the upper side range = 38.7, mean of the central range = 38.9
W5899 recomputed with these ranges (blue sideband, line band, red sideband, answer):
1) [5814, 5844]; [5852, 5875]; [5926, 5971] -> 0.00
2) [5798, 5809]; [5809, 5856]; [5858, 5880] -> 0.00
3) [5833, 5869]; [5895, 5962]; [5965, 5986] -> 0.00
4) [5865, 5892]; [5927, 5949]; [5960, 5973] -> 0.00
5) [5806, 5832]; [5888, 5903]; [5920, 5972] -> 0.03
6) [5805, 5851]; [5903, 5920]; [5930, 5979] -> 0.00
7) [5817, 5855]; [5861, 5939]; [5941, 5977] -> 0.01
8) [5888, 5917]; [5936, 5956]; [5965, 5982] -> 0.00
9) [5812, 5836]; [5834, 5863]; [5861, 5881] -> 0.01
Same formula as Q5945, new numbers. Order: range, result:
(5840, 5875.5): 39.3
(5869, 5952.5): 38.8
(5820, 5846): 39.7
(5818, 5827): 40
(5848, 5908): 38.9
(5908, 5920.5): 39.1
